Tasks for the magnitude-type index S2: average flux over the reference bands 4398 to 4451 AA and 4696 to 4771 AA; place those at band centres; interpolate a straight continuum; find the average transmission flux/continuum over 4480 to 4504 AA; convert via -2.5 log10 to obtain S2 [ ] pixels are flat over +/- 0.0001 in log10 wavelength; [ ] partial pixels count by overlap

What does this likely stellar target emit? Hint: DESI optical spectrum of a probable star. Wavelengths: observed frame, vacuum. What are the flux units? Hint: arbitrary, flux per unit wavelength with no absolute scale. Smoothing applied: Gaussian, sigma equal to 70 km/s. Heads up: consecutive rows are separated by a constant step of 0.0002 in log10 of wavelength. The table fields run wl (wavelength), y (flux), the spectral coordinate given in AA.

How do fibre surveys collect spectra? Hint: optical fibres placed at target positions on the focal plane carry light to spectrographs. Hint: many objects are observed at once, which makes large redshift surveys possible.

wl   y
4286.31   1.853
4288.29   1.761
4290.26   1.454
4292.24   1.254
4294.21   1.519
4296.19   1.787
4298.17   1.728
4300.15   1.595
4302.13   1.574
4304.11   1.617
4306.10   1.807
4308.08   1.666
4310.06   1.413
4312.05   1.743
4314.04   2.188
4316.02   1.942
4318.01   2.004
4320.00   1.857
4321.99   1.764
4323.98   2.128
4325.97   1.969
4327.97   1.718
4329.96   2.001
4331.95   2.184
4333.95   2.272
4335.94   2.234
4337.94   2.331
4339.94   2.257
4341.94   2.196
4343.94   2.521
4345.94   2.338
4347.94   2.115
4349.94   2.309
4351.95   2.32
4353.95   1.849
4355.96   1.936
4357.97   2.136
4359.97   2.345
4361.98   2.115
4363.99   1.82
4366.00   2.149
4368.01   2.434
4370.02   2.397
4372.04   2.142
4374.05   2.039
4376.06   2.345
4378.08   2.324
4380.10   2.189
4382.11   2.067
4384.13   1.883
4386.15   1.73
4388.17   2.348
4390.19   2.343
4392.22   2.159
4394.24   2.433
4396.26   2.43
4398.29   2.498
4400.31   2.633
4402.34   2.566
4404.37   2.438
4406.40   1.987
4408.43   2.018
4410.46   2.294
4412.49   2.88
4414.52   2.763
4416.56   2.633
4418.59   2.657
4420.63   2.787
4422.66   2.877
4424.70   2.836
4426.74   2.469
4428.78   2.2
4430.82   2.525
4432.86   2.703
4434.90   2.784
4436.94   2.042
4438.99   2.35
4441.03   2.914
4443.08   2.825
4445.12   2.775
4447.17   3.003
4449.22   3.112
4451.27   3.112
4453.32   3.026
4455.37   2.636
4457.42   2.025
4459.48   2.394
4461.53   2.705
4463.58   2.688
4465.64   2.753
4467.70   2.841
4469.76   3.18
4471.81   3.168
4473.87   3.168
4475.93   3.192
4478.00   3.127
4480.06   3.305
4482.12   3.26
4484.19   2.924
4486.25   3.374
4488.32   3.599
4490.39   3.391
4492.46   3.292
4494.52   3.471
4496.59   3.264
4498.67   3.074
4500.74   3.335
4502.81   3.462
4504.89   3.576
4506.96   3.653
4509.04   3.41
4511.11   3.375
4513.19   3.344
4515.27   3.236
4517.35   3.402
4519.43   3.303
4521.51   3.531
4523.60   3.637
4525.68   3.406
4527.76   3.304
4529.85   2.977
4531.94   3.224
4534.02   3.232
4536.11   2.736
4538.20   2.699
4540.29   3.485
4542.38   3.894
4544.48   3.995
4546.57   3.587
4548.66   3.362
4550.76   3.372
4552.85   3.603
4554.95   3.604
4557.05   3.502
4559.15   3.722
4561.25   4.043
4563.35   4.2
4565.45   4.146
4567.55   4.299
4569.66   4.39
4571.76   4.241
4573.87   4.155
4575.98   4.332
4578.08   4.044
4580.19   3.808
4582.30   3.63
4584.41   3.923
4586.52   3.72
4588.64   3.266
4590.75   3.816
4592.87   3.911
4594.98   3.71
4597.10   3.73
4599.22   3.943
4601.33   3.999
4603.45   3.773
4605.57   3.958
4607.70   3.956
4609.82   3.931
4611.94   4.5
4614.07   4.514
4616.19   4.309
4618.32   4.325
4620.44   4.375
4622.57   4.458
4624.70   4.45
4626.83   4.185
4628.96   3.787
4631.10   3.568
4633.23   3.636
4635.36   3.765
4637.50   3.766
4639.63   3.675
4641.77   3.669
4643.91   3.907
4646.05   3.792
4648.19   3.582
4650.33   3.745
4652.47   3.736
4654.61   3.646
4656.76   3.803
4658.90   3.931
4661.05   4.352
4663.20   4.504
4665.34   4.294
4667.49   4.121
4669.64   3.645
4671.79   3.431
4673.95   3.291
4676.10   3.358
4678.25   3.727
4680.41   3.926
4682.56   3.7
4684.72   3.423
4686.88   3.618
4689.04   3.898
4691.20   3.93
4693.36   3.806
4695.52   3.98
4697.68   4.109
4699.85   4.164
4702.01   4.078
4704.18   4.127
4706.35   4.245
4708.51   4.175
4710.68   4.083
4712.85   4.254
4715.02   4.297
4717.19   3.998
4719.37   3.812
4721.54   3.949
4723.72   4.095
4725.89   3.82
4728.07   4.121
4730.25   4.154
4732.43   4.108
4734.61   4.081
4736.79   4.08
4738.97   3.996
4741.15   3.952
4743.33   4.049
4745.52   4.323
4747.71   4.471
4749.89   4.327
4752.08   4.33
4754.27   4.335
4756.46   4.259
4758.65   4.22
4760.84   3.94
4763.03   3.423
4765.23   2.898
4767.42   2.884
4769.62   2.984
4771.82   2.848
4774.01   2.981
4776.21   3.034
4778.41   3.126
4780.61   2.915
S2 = -0.14 mag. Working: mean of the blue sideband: 2.61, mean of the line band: 3.31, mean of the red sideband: 4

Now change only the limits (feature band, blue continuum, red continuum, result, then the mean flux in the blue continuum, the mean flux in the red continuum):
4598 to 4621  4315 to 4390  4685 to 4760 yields -0.18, 2.13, 4.09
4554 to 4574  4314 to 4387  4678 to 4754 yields -0.23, 2.12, 4.04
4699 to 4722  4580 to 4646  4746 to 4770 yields -0.06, 3.93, 3.86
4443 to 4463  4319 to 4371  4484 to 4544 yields 0.06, 2.14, 3.34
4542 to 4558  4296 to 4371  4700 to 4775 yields -0.18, 2.02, 3.94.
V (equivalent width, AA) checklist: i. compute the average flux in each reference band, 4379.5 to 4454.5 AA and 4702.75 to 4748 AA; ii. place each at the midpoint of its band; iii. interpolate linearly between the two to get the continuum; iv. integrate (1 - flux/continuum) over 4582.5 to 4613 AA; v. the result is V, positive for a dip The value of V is -3.7 AA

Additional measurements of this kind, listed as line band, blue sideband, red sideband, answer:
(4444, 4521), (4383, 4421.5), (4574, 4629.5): -2.2 AA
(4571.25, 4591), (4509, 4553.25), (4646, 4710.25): -2.0 AA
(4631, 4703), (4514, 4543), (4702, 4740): 0.8 AA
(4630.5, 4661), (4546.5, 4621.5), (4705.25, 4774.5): 1.4 AA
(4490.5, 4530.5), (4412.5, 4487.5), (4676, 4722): -3.7 AA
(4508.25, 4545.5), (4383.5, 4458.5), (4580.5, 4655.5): -0.8 AA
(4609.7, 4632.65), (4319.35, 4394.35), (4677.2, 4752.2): -4.4 AA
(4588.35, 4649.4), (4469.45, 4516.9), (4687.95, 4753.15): -3.3 AA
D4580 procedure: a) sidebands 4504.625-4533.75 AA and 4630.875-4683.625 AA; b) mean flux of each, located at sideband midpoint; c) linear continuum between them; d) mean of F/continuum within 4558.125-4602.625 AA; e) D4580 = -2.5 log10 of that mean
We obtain -0.11 mag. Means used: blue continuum 3.38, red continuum 3.79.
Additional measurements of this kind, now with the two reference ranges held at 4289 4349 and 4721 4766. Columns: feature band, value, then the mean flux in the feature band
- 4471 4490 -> -0.19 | 3.24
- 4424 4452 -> -0.07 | 2.68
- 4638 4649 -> -0.05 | 3.73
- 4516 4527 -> -0.18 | 3.45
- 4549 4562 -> -0.17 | 3.62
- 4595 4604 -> -0.16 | 3.85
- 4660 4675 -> -0.08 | 3.95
